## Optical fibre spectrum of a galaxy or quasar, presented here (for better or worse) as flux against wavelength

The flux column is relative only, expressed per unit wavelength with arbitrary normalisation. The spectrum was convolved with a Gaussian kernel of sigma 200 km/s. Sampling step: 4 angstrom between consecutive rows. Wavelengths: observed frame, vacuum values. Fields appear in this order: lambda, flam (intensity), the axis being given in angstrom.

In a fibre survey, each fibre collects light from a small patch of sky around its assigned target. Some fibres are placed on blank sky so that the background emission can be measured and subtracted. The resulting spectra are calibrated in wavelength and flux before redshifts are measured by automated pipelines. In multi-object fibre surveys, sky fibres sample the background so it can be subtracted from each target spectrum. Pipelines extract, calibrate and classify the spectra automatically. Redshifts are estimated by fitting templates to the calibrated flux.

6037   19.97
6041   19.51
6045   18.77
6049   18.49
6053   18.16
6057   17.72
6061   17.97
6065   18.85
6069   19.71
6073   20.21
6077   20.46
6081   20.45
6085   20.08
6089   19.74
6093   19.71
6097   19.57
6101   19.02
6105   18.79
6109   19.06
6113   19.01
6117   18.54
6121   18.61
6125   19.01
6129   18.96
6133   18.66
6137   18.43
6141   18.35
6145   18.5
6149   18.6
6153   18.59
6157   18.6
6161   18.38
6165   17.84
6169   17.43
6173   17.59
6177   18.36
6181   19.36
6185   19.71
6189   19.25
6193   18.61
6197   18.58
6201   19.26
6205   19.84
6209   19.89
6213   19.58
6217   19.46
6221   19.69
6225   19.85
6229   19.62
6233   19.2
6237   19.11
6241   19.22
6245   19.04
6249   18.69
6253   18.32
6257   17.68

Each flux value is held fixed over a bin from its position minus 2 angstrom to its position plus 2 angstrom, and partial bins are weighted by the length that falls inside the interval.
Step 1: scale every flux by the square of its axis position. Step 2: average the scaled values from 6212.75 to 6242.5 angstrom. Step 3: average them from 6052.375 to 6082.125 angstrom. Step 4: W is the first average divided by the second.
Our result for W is 1.1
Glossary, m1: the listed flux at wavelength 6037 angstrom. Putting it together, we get 19.97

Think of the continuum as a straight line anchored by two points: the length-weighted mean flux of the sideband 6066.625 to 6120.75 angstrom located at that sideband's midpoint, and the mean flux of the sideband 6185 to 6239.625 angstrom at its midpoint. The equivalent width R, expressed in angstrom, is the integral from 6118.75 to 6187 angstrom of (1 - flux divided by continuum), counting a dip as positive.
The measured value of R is 3.3 angstrom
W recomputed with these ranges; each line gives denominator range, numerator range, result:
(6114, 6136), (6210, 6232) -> 1.08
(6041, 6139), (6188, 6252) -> 1.05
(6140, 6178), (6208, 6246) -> 1.09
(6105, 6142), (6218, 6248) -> 1.07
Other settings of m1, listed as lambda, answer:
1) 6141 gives 18.35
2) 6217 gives 19.46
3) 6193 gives 18.61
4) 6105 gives 18.79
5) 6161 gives 18.38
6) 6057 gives 17.72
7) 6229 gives 19.62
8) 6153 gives 18.59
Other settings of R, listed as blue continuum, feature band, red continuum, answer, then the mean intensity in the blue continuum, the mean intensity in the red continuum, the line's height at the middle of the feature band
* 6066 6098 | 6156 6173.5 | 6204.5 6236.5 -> 1.6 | 20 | 19.6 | 19.8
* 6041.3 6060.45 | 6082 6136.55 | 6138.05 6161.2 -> -2.0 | 18.4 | 18.5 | 18.5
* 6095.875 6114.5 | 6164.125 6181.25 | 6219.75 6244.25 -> 1.1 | 19.1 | 19.4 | 19.3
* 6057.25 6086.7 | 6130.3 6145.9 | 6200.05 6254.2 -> 0.8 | 19.6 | 19.4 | 19.5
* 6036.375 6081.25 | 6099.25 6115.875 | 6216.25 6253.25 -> 0.2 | 19.1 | 19.3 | 19.2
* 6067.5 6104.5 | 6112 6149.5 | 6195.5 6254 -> 1.9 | 19.8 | 19.3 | 19.7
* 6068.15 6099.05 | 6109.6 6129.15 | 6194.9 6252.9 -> 1.0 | 20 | 19.3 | 19.8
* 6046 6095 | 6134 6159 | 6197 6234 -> 1.2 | 19.3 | 19.6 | 19.4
